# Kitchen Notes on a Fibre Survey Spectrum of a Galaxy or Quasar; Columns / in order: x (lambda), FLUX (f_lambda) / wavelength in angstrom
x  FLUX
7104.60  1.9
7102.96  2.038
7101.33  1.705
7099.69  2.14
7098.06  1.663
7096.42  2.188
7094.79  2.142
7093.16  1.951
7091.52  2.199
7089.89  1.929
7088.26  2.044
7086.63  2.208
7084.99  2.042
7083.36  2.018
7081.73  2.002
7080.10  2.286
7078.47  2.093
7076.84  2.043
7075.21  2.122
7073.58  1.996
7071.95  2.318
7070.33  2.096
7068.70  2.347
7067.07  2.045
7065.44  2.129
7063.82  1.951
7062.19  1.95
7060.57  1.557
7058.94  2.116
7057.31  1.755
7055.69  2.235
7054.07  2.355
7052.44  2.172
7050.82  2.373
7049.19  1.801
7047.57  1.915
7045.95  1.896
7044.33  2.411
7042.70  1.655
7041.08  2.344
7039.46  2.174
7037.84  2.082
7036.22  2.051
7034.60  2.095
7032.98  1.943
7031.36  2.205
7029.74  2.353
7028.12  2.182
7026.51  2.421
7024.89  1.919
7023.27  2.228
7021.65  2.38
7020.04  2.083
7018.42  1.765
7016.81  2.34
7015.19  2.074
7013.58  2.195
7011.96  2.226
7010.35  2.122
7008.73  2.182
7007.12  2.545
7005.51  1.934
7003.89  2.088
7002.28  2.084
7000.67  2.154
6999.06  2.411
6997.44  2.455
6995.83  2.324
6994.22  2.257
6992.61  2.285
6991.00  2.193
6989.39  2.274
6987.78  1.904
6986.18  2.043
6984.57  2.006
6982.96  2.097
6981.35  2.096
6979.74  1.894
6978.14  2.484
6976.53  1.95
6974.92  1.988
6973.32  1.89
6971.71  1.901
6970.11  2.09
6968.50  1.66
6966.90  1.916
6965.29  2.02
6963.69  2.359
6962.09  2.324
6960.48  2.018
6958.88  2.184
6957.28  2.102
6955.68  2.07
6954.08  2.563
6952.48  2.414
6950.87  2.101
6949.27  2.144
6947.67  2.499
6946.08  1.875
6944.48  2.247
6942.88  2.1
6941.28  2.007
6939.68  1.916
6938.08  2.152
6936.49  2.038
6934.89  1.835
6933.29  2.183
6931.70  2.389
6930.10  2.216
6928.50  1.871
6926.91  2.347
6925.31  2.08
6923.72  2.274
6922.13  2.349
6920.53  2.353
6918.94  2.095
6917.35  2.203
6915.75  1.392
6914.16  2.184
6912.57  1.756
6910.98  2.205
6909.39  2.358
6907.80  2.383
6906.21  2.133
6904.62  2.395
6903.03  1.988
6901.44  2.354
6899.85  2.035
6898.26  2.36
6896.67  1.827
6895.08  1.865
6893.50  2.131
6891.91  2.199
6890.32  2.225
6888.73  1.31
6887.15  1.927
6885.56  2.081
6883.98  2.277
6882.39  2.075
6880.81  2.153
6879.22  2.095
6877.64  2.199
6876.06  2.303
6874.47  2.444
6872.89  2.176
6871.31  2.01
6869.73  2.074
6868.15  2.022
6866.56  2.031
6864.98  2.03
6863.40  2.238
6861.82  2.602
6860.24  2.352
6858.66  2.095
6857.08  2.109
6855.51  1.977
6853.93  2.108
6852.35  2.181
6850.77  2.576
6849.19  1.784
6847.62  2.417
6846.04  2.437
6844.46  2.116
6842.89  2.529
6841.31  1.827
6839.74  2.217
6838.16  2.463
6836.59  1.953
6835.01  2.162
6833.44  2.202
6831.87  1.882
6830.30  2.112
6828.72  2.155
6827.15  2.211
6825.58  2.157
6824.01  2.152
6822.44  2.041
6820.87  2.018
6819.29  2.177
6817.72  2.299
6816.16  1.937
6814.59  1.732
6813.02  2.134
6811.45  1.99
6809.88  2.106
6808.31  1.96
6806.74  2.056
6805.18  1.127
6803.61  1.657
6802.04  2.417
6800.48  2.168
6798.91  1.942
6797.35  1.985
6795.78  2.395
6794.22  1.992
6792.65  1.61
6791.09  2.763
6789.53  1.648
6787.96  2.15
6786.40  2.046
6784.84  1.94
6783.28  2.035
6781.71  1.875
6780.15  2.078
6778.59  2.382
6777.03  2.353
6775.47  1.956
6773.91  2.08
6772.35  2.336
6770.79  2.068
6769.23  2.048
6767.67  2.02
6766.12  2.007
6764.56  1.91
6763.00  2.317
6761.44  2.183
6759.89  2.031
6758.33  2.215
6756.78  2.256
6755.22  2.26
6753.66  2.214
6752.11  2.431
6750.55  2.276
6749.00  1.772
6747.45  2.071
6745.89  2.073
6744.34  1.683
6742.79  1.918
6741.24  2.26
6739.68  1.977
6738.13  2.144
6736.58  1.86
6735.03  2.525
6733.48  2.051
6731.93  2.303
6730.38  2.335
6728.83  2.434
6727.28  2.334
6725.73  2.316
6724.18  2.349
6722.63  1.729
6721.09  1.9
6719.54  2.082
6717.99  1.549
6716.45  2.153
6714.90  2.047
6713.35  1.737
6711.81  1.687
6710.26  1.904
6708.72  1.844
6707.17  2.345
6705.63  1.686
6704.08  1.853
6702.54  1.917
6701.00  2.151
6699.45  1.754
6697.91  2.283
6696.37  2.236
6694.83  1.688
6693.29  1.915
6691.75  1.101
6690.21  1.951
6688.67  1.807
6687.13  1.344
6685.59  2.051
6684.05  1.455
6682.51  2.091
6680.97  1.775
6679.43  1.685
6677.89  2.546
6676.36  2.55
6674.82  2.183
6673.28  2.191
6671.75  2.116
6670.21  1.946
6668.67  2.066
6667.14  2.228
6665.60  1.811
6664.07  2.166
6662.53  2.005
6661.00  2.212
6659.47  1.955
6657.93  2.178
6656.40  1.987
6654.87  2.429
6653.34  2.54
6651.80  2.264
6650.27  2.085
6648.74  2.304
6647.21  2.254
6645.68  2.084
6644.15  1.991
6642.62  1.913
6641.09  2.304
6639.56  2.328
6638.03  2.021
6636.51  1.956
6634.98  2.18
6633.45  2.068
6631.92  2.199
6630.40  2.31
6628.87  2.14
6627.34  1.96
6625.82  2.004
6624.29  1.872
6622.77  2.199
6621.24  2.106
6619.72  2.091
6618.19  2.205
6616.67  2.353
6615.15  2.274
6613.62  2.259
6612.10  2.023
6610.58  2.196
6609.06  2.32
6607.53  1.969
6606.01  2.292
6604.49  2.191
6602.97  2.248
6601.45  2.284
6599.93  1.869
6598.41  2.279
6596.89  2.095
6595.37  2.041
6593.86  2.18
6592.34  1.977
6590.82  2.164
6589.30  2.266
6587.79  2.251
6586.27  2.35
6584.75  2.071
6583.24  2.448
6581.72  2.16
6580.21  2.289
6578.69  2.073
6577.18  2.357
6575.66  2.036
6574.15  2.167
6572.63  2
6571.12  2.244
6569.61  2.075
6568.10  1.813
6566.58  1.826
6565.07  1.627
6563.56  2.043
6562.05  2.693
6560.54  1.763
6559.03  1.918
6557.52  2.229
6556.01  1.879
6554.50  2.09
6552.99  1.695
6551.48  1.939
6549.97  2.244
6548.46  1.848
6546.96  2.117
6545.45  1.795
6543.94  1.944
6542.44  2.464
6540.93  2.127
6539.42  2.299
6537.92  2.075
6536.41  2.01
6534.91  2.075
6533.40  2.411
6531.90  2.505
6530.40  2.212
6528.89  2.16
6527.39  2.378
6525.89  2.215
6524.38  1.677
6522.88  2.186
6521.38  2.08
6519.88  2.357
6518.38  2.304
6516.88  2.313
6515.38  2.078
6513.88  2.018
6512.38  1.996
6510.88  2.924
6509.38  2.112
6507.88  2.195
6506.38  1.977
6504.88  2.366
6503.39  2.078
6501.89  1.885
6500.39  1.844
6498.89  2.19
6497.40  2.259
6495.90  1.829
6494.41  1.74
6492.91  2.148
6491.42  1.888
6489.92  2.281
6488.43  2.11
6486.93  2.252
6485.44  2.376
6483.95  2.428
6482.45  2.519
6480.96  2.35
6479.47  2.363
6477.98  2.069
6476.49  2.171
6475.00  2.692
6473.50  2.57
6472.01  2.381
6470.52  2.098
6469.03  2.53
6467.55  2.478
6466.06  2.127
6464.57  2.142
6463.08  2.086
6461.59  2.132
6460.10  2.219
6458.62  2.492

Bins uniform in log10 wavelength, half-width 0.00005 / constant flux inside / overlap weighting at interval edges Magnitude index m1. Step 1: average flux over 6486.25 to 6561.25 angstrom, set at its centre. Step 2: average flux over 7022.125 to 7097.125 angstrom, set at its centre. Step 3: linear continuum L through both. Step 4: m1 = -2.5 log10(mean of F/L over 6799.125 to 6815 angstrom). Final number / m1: 0.09 mag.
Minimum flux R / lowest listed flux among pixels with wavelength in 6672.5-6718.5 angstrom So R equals 1.101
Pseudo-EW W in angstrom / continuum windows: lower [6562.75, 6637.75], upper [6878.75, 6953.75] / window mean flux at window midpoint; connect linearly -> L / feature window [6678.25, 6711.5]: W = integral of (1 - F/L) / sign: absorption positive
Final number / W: 4.2 angstrom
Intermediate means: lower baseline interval 2.13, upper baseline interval 2.12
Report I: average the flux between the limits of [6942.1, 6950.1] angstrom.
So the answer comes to 2.18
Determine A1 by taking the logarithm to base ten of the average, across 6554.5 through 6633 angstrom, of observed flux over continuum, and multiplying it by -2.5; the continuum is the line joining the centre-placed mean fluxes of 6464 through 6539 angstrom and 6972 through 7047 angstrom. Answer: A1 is 0.03 mag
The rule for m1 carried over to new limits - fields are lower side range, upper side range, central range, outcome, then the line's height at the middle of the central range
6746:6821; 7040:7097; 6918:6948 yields -0.04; 2.07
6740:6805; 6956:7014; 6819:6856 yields -0.03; 2.1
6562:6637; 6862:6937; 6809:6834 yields 0.02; 2.12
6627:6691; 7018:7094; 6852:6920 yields -0.01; 2.09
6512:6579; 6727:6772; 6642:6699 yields 0.04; 2.12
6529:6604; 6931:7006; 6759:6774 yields 0.01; 2.12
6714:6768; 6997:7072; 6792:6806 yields 0.10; 2.12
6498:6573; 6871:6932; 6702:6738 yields 0.04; 2.12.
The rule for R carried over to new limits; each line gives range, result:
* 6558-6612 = 1.627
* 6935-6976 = 1.66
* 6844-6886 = 1.784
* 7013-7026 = 1.765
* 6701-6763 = 1.549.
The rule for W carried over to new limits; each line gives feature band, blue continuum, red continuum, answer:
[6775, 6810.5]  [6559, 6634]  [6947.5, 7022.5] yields 1.88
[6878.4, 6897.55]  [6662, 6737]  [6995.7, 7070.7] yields 0.53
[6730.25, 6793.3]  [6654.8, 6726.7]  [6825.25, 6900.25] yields -2.01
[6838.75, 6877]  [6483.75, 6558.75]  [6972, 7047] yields -1.02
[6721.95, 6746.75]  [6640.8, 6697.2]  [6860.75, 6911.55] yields -0.92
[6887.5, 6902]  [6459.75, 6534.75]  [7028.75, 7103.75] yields 0.59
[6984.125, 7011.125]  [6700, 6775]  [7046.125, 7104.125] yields -1.80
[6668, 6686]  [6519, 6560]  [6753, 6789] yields 0.49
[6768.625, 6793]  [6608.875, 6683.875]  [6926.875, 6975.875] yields 0.32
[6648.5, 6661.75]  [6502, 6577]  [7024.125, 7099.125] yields -0.67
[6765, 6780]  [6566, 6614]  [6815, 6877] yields 0.21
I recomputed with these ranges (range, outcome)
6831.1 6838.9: 2.13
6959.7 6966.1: 2.18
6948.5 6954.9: 2.3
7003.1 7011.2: 2.17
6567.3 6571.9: 2.04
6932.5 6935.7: 2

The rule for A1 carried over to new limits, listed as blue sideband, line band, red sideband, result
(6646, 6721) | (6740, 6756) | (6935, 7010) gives -0.03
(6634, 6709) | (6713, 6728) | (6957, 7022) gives 0.01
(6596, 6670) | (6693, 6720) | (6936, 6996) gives 0.11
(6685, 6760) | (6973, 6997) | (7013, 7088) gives -0.02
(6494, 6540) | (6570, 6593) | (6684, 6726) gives -0.06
